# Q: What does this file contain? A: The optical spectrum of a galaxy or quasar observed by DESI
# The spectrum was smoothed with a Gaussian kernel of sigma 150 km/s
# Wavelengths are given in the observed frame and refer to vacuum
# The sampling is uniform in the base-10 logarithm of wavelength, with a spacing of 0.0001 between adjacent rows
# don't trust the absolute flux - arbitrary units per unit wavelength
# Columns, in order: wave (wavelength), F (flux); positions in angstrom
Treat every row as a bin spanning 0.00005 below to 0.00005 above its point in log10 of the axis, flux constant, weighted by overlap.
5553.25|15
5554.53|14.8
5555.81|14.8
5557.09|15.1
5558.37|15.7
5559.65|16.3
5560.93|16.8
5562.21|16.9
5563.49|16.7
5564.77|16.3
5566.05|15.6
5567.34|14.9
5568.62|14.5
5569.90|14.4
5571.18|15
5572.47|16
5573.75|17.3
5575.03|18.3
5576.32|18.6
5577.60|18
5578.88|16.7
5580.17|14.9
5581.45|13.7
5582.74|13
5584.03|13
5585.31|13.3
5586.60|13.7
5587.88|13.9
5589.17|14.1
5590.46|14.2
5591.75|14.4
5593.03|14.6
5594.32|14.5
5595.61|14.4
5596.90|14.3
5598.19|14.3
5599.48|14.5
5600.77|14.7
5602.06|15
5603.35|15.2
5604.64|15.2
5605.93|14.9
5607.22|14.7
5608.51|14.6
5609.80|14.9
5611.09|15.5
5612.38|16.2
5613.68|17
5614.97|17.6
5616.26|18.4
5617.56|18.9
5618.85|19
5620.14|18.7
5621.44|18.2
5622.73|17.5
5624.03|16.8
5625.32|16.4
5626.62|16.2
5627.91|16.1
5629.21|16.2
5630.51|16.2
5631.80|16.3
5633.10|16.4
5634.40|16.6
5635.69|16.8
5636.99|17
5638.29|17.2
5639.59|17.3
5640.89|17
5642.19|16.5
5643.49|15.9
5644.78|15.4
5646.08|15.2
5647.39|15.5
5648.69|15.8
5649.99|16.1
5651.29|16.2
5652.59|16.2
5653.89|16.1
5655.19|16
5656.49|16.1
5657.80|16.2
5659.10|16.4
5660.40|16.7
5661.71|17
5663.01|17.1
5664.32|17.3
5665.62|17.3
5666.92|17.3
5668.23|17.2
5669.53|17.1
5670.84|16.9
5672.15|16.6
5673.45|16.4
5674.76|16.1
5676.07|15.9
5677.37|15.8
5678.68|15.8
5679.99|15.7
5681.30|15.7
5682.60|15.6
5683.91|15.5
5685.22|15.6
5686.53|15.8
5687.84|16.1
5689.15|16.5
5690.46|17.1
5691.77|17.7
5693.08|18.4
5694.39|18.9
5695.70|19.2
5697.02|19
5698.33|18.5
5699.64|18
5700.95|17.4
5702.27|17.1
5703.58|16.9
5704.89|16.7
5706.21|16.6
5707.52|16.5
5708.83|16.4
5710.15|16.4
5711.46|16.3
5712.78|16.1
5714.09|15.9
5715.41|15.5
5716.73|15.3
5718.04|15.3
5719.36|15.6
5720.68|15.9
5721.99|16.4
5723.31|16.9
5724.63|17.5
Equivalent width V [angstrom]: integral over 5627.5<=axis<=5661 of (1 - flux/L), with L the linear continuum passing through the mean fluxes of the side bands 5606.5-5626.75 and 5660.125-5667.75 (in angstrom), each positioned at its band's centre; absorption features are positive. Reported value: 1.5 angstrom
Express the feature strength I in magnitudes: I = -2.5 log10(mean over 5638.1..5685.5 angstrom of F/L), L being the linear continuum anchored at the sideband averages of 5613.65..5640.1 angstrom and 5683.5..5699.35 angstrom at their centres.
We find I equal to 0.06 mag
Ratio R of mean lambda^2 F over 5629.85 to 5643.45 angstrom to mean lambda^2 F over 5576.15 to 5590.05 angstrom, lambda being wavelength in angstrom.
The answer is 1.2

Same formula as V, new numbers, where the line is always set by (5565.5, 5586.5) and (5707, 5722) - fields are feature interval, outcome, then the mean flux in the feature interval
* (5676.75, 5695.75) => -0.9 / 16.5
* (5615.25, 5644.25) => -2.7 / 17.1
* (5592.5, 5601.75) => 0.6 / 14.5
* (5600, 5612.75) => 0.4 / 15.1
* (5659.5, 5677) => -1.2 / 16.8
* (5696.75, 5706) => -1.0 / 17.5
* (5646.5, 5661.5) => -0.4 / 16.1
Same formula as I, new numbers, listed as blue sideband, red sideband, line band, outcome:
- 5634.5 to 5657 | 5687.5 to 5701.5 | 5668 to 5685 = 0.076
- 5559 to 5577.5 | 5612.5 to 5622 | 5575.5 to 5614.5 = 0.162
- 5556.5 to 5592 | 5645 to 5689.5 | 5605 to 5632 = -0.058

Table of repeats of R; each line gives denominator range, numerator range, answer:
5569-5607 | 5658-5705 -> 1.17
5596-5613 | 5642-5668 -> 1.11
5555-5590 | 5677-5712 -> 1.14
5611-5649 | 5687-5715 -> 1.05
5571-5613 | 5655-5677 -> 1.14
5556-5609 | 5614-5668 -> 1.13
